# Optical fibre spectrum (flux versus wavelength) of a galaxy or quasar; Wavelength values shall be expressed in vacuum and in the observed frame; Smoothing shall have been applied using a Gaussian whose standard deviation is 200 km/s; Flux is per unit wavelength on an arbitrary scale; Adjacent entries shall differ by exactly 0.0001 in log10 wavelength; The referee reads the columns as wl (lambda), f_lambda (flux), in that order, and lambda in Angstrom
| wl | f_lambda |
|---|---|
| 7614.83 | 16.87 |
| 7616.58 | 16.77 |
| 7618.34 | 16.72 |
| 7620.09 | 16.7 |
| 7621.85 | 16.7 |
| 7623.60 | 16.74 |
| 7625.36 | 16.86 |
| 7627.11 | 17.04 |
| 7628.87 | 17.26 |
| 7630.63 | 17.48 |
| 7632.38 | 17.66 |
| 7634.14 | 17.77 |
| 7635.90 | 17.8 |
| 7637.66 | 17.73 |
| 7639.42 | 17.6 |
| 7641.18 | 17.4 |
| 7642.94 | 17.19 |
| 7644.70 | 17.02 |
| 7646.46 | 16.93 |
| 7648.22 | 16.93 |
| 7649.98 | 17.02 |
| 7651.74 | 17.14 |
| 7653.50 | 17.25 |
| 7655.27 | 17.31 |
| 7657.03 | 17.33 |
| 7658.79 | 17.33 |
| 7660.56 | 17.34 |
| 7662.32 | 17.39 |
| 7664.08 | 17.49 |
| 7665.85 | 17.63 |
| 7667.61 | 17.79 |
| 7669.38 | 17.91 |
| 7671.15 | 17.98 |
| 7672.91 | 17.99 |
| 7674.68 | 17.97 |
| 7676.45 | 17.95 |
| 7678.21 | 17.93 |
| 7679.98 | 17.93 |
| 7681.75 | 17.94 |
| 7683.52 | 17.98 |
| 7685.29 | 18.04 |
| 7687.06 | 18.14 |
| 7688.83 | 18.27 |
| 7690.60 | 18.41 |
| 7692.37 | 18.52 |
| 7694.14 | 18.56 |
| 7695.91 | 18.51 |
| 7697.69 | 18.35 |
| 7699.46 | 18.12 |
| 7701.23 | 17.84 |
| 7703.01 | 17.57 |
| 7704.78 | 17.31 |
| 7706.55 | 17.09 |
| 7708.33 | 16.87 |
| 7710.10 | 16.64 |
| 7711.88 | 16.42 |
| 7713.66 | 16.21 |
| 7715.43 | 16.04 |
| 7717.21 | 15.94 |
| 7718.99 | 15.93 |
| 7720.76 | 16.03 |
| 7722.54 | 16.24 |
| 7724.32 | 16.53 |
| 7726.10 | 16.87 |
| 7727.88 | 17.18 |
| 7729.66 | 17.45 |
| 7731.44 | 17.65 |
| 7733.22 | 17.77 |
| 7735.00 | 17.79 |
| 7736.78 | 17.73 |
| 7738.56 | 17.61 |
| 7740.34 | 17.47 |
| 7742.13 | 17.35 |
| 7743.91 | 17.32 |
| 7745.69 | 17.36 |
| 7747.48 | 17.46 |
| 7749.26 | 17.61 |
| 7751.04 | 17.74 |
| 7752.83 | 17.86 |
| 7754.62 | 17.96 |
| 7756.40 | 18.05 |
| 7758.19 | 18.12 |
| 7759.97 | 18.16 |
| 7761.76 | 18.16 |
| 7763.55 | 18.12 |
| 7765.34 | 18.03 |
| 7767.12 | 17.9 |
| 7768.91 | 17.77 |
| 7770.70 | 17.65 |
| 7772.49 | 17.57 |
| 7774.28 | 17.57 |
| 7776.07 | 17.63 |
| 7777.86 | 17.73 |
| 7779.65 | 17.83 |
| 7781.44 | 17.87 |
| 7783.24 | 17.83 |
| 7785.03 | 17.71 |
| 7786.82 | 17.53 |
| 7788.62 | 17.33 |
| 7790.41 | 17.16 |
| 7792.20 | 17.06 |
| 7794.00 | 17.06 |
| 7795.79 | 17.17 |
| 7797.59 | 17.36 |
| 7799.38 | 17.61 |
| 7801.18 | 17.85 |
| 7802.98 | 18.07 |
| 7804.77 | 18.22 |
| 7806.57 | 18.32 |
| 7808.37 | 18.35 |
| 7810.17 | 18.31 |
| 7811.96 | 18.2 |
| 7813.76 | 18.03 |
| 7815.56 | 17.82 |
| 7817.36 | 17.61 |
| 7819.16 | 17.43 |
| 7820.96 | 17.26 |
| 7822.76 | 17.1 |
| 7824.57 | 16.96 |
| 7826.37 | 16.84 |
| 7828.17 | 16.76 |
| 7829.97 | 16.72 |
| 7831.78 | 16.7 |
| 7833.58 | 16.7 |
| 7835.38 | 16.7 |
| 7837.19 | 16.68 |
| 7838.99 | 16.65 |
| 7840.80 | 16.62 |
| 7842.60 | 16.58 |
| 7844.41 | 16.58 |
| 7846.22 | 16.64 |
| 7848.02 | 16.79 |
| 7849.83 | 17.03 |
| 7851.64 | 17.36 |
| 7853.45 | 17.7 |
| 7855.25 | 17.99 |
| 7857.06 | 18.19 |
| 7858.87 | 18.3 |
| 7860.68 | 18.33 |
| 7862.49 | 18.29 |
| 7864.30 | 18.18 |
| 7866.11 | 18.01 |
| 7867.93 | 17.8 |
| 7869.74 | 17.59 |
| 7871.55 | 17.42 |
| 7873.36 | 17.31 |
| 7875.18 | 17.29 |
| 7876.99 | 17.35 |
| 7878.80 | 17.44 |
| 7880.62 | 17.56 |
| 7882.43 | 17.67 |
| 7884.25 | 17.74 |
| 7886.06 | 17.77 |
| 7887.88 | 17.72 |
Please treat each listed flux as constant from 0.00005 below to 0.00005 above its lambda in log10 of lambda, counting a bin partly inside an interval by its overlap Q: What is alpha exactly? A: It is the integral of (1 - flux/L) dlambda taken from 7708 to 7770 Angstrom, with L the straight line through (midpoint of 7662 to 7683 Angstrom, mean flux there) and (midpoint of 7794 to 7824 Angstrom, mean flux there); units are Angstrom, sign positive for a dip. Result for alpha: 1.7 Angstrom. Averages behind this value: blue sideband 17.8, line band 17.3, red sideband 17.8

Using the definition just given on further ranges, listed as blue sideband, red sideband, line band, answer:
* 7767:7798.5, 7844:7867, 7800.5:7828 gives -0.22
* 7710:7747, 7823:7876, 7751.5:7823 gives -2.80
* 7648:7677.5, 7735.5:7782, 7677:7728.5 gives 0.77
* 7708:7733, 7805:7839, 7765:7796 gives -0.97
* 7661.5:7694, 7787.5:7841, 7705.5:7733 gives 1.78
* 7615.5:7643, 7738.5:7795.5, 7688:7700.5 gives -0.69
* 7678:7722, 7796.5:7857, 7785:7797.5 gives 0.07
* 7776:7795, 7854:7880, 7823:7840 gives 0.89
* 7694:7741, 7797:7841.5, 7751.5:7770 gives -0.80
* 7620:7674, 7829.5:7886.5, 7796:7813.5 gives -0.64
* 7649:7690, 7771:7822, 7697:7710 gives 0.13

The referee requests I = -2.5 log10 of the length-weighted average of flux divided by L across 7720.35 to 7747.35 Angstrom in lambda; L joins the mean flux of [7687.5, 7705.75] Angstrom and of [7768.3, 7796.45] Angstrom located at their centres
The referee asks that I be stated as 0.039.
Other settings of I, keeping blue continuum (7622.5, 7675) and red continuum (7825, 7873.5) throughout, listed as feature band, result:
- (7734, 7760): -0.02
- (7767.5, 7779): -0.02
